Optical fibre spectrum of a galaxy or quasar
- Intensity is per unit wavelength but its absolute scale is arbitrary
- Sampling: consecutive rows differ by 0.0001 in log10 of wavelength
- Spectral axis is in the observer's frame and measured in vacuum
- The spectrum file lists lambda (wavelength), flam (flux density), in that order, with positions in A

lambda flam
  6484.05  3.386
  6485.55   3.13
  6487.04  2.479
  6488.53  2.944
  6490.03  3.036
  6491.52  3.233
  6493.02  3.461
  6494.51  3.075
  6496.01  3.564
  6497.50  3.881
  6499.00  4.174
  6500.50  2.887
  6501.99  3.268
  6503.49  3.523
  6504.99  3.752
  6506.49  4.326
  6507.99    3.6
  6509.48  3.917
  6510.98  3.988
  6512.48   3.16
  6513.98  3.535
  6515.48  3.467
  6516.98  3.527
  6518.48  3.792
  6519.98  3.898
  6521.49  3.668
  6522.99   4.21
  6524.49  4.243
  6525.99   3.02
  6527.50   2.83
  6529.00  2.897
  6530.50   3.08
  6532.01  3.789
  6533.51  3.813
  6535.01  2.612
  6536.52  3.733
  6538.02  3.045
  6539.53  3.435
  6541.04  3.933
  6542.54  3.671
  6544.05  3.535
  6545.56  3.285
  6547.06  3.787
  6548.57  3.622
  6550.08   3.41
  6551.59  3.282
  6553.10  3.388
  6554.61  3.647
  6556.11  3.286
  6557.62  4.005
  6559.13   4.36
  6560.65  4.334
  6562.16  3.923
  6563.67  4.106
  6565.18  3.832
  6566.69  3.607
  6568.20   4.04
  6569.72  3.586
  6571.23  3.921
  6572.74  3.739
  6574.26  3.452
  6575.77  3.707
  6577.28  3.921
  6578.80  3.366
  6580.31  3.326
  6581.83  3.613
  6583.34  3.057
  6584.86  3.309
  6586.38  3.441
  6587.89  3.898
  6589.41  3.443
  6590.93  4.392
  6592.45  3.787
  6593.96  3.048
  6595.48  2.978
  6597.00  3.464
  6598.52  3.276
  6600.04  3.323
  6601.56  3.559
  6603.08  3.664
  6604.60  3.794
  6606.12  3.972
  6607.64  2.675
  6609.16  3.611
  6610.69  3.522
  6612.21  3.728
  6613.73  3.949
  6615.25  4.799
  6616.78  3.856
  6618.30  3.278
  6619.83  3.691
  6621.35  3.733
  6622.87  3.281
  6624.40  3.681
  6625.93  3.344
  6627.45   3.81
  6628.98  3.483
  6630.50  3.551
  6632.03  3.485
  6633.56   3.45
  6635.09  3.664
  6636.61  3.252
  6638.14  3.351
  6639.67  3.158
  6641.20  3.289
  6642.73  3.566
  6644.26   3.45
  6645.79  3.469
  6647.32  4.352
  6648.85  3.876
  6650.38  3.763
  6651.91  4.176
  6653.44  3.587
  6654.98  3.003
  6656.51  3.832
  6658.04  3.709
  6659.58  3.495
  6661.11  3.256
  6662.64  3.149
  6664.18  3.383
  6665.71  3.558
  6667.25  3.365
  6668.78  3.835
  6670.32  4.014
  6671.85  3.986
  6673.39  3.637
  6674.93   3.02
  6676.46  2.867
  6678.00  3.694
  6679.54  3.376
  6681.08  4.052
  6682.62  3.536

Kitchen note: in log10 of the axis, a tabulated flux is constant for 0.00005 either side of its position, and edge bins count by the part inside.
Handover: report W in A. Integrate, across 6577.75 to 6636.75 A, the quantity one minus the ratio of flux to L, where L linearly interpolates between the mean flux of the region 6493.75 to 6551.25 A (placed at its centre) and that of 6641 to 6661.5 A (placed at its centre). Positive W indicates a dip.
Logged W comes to 0.9 A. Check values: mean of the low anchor 3.55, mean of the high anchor 3.65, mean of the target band 3.56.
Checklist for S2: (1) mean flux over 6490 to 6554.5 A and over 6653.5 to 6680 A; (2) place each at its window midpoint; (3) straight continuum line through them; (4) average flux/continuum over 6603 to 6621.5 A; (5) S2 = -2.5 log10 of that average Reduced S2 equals -0.06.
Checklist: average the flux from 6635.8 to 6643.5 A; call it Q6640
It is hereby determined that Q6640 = 3.33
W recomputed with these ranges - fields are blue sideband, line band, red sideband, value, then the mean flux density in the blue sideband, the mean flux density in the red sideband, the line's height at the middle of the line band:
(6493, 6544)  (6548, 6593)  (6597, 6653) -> -1.4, 3.55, 3.61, 3.58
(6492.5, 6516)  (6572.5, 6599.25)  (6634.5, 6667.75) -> 0.4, 3.6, 3.53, 3.56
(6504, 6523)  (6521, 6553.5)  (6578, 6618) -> 2.0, 3.74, 3.57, 3.69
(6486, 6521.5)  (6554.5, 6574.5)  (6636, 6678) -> -2.0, 3.5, 3.54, 3.51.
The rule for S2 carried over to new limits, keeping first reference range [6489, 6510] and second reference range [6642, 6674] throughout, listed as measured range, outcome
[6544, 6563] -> -0.03 mag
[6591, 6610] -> 0.04 mag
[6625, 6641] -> 0.05 mag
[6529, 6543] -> 0.04 mag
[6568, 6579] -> -0.04 mag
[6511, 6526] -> -0.04 mag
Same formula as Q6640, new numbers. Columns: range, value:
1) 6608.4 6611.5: 3.56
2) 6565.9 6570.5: 3.75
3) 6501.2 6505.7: 3.51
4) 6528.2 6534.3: 3.39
